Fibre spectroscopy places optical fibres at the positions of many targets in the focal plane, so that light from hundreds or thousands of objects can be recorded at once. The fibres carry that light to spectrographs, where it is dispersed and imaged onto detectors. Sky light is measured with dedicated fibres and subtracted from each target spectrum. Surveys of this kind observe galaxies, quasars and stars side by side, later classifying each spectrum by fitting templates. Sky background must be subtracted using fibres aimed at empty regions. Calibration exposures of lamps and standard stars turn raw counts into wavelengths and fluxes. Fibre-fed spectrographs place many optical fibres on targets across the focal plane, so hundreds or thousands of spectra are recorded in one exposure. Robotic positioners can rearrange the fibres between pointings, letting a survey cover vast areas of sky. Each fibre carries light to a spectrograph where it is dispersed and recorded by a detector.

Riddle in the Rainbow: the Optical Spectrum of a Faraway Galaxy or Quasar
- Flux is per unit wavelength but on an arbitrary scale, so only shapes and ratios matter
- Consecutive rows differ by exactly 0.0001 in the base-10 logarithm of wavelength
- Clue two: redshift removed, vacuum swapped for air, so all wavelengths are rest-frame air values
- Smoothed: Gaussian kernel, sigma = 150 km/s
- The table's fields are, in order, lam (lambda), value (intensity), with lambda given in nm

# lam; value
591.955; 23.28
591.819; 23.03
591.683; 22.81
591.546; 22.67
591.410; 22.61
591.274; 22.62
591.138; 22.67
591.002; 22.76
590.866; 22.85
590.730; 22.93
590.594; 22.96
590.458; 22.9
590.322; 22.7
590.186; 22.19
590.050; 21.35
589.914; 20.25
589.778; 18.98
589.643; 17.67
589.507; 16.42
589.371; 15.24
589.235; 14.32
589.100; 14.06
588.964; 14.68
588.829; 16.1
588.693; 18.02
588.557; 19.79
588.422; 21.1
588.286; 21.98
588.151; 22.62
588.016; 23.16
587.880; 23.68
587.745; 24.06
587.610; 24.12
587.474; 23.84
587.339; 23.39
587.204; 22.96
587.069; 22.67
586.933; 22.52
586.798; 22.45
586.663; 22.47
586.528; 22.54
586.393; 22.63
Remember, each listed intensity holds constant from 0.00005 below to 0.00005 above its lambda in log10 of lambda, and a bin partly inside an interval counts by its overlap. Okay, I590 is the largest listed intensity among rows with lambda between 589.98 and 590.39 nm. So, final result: 22.7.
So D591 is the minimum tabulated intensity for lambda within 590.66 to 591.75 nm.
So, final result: 22.61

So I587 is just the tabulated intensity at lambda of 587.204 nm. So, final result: 22.96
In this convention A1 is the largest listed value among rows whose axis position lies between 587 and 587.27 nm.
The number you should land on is 22.96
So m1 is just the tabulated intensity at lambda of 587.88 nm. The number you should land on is 23.68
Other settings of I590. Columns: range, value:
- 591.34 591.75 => 22.81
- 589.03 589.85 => 18.98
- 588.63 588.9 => 18.02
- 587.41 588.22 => 24.12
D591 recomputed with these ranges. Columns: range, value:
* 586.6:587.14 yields 22.45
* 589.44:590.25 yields 16.42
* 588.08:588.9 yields 16.1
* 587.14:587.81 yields 22.96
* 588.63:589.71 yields 14.06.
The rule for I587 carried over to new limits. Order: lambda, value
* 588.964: 14.68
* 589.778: 18.98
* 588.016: 23.16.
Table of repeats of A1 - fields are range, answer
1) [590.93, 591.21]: 22.76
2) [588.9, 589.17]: 14.68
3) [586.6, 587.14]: 22.67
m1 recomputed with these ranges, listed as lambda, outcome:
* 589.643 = 17.67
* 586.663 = 22.47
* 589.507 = 16.42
